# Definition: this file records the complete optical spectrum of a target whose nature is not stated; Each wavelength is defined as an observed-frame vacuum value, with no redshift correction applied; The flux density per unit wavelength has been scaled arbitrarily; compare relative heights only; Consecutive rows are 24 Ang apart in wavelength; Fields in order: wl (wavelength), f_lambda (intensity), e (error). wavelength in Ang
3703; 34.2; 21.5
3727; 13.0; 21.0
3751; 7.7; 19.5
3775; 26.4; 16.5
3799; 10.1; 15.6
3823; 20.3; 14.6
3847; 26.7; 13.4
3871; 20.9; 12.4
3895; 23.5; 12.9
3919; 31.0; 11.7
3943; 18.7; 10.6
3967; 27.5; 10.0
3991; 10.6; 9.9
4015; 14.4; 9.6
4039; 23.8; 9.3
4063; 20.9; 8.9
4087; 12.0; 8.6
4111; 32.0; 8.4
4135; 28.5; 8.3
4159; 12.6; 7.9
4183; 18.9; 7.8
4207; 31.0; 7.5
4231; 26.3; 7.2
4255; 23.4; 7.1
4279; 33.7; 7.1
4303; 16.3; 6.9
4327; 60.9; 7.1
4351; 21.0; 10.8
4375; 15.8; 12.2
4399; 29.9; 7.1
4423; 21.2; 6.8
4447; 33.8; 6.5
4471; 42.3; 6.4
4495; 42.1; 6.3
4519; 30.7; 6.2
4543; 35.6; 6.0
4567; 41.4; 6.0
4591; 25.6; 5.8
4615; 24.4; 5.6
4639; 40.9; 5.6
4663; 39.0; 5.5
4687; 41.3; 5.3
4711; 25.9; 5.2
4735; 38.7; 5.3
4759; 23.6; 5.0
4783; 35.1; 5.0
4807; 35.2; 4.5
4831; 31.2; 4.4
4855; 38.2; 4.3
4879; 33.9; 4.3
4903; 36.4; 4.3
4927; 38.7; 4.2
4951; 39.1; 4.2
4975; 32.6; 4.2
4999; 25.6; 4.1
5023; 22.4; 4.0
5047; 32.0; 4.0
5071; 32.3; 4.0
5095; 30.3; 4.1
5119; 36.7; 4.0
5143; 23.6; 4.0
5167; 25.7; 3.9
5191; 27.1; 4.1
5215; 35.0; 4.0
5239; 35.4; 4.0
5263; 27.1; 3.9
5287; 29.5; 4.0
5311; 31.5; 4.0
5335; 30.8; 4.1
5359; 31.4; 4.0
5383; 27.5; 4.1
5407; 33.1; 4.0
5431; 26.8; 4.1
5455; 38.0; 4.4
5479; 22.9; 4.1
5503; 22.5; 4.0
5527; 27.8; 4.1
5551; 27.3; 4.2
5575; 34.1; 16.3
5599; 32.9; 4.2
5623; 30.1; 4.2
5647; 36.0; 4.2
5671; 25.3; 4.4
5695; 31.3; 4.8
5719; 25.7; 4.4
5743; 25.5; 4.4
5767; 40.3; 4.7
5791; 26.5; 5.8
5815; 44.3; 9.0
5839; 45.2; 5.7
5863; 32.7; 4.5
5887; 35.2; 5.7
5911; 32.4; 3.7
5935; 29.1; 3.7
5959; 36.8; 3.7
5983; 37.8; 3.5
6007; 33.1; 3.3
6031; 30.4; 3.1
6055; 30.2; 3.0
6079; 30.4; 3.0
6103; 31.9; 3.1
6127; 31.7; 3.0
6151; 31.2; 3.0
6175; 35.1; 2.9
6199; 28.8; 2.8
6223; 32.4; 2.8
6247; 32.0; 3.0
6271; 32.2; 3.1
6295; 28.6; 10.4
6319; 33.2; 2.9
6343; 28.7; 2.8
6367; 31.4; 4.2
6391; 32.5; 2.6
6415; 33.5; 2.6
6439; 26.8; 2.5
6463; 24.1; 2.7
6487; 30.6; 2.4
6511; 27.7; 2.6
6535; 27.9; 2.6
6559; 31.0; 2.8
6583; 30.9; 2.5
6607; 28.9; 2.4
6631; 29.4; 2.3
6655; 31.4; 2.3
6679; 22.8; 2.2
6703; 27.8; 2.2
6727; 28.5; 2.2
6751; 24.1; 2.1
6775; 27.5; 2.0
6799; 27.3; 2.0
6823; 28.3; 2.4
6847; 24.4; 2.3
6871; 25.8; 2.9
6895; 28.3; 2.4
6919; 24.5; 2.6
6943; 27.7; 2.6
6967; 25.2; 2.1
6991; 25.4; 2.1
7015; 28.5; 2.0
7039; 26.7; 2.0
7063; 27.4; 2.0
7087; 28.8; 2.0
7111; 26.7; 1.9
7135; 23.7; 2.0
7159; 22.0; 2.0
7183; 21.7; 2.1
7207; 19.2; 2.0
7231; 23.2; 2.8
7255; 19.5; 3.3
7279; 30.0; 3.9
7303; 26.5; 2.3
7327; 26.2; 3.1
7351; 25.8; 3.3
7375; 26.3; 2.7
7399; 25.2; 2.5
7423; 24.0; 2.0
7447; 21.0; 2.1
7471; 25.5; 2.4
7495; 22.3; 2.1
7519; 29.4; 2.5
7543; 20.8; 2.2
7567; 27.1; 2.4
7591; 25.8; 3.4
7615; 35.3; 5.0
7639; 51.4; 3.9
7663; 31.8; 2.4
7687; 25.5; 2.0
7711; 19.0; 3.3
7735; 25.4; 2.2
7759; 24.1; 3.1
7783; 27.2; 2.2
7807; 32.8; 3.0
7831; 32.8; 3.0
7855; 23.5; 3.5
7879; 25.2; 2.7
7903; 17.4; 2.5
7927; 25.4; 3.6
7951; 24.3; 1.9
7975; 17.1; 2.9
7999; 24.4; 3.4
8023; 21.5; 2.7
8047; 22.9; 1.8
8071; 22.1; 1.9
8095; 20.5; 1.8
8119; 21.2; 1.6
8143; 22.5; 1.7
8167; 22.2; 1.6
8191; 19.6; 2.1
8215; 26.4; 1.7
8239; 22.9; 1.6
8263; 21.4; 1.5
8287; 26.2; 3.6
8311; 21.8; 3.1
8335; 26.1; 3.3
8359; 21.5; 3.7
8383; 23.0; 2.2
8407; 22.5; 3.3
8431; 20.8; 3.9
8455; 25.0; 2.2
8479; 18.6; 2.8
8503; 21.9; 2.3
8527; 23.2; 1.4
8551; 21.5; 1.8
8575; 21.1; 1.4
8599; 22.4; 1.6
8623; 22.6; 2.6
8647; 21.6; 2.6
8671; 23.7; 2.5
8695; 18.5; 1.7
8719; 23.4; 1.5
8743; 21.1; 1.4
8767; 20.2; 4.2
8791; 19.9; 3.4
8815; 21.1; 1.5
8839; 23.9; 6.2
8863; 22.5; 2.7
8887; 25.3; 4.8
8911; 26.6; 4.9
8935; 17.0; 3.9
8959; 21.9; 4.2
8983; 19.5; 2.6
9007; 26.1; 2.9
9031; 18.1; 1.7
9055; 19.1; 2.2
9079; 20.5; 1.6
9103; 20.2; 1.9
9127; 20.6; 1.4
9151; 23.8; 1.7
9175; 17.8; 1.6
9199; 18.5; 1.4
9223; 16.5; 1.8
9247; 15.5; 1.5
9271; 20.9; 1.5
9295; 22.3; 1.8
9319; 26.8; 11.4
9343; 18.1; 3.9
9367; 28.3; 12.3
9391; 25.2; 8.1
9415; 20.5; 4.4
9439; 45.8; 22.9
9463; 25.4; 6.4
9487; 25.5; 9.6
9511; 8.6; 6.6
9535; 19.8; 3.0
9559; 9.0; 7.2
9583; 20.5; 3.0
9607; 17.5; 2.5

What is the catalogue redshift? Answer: 0.16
